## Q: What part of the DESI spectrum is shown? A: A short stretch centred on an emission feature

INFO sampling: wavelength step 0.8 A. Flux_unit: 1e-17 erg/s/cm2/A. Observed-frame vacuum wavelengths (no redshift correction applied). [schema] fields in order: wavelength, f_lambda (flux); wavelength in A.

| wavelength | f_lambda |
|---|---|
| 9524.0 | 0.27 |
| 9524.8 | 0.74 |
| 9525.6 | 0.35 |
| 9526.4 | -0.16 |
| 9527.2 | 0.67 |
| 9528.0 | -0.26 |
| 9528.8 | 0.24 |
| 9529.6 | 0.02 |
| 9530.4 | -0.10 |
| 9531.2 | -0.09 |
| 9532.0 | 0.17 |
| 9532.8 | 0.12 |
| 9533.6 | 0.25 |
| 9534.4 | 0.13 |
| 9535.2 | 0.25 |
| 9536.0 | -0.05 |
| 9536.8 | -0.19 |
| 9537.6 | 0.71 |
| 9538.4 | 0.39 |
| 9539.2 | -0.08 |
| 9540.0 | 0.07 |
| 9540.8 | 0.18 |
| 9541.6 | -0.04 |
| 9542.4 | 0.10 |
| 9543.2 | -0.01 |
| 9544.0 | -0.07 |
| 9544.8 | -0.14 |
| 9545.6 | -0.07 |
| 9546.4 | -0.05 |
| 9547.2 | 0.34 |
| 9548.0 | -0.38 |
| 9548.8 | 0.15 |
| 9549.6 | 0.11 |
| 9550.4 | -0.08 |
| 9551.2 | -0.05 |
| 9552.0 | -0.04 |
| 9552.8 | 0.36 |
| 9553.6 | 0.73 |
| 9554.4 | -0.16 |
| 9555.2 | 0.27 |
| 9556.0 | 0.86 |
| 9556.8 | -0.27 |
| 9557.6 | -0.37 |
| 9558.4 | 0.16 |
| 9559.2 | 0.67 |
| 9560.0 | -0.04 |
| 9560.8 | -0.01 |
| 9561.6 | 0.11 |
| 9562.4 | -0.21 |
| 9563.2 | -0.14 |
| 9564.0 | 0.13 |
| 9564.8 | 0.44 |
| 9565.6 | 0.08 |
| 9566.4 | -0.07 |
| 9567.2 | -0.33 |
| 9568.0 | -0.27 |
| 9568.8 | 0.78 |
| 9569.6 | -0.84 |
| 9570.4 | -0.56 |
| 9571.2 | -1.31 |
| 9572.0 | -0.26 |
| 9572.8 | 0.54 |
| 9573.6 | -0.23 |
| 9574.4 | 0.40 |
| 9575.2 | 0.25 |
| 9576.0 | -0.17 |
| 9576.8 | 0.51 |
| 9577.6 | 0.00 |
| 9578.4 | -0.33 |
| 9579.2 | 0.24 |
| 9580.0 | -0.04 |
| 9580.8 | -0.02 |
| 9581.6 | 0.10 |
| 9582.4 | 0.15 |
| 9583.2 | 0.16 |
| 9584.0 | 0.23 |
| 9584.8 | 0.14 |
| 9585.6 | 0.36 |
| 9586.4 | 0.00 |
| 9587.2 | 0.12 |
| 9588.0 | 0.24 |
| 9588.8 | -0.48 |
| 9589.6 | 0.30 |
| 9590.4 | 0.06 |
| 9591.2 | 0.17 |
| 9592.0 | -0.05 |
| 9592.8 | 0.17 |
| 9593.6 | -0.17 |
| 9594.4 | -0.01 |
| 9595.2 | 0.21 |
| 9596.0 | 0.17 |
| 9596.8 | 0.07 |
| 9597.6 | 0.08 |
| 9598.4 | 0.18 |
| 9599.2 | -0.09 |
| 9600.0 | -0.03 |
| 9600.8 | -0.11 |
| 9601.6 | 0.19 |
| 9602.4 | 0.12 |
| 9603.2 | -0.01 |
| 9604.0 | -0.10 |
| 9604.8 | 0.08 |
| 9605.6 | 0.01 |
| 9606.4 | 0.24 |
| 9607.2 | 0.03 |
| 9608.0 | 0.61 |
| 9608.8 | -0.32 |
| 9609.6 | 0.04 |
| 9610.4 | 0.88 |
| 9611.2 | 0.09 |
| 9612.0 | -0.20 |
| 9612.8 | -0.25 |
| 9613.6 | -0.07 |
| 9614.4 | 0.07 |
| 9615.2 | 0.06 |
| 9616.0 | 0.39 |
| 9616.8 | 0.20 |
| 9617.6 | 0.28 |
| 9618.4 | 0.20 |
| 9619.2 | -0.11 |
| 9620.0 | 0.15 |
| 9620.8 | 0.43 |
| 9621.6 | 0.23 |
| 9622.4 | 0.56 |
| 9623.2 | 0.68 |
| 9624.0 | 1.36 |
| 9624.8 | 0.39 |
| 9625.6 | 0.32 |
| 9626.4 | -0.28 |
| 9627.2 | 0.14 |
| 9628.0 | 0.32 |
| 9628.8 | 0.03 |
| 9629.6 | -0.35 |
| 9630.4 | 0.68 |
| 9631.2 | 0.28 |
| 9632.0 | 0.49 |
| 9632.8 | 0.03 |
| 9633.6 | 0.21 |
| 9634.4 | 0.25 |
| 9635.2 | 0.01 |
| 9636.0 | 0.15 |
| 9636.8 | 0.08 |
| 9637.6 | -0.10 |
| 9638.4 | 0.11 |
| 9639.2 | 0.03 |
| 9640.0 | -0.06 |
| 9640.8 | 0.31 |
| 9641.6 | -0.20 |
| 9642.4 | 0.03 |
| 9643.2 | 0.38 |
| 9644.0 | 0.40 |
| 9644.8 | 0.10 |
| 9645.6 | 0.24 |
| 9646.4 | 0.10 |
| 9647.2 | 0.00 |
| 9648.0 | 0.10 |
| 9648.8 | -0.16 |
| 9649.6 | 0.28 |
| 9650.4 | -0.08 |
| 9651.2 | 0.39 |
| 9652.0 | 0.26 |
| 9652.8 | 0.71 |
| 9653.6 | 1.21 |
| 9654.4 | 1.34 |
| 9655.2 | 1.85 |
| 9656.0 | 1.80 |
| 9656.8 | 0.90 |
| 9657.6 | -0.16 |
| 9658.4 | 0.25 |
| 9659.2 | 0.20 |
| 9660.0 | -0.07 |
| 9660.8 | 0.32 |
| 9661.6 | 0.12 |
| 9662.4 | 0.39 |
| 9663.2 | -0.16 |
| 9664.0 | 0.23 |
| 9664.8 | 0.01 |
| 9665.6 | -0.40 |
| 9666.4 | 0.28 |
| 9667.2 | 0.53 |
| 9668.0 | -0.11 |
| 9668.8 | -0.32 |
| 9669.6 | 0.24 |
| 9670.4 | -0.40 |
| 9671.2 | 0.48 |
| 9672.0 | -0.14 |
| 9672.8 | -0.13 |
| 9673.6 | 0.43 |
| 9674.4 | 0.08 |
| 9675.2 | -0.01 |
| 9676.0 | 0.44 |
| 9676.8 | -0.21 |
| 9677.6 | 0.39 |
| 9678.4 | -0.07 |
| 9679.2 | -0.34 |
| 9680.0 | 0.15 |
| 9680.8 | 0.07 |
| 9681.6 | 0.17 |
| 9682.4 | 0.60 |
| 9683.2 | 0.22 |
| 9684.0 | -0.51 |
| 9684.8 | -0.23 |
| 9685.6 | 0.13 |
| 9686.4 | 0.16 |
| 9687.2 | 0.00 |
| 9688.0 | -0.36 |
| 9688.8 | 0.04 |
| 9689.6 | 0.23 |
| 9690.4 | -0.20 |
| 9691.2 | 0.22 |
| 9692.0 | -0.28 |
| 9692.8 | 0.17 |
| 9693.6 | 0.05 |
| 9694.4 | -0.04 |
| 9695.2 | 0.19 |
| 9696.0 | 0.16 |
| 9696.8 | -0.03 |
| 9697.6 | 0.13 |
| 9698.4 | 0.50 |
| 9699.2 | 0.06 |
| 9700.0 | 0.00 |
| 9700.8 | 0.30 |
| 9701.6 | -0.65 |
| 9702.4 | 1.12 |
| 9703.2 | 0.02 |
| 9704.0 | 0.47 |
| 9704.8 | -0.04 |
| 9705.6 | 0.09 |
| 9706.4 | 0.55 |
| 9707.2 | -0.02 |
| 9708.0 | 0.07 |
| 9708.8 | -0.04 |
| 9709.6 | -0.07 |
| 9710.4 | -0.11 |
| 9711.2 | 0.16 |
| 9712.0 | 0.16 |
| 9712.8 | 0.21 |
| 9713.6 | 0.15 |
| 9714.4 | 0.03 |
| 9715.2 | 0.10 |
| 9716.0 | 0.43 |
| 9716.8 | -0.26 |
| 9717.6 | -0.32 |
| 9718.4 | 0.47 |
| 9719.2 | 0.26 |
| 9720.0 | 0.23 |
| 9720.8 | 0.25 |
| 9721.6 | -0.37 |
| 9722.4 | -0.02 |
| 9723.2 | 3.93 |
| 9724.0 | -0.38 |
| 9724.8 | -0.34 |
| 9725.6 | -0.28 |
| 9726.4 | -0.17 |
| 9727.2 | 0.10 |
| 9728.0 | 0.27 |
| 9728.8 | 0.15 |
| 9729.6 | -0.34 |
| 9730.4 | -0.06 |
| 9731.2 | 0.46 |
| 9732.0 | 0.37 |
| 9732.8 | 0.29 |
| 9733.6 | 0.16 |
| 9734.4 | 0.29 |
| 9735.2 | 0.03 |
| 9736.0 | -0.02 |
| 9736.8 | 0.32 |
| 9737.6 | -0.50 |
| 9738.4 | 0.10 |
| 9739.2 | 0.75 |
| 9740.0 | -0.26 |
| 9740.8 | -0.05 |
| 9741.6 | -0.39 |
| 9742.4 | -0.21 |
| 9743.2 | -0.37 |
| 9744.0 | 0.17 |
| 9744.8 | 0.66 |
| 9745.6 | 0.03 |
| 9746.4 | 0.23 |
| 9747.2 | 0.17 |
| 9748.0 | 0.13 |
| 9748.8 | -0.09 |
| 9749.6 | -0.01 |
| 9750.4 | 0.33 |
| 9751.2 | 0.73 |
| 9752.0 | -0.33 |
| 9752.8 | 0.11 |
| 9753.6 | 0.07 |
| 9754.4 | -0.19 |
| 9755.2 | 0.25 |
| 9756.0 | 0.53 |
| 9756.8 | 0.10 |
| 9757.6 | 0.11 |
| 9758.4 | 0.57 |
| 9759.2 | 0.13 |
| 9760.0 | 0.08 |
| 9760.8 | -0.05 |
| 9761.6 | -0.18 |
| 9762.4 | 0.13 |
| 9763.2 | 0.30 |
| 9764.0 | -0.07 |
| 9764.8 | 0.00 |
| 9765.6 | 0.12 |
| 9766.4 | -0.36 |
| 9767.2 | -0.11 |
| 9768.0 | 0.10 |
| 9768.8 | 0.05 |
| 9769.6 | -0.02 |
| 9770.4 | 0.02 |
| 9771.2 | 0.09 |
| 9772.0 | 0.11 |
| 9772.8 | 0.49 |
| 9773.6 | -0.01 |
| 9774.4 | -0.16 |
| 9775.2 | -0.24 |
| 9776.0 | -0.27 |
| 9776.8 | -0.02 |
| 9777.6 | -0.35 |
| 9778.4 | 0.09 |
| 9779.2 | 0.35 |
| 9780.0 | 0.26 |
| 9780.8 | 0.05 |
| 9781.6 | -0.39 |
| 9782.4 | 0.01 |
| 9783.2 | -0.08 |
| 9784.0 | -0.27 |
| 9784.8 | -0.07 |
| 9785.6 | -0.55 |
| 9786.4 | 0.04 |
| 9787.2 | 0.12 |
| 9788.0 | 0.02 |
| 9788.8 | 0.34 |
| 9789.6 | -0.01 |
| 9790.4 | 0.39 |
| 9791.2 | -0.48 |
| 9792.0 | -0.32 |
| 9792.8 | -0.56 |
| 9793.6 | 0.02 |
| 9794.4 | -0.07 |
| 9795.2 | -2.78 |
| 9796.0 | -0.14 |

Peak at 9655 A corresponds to H-beta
